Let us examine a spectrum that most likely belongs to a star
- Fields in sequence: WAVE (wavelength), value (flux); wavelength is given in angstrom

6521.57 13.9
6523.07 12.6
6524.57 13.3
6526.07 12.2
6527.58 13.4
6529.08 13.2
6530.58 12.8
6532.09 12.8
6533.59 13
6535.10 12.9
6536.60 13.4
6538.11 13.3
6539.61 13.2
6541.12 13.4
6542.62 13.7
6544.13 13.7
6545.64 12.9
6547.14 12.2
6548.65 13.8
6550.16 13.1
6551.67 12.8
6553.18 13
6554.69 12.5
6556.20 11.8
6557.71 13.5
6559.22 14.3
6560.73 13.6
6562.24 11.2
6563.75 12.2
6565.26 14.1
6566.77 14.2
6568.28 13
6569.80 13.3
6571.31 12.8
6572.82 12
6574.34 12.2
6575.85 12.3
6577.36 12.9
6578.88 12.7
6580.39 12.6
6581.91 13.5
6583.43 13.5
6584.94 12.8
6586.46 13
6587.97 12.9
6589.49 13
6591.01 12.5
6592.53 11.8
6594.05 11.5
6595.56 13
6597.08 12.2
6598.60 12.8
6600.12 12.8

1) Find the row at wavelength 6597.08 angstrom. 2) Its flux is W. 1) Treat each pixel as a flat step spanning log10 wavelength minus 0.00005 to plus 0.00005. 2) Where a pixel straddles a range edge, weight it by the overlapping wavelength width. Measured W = 12.2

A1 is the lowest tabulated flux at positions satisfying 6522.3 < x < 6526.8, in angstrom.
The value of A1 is 12.2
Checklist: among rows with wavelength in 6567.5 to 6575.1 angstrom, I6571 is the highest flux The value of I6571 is 13.3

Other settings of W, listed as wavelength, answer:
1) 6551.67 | 12.8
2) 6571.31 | 12.8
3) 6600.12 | 12.8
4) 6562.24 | 11.2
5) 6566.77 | 14.2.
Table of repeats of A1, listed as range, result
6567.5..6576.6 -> 12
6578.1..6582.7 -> 12.6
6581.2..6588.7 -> 12.8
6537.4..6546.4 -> 12.9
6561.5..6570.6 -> 11.2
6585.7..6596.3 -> 11.5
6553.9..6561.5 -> 11.8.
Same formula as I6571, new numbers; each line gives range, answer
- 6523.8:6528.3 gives 13.4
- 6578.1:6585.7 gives 13.5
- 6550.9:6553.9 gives 13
